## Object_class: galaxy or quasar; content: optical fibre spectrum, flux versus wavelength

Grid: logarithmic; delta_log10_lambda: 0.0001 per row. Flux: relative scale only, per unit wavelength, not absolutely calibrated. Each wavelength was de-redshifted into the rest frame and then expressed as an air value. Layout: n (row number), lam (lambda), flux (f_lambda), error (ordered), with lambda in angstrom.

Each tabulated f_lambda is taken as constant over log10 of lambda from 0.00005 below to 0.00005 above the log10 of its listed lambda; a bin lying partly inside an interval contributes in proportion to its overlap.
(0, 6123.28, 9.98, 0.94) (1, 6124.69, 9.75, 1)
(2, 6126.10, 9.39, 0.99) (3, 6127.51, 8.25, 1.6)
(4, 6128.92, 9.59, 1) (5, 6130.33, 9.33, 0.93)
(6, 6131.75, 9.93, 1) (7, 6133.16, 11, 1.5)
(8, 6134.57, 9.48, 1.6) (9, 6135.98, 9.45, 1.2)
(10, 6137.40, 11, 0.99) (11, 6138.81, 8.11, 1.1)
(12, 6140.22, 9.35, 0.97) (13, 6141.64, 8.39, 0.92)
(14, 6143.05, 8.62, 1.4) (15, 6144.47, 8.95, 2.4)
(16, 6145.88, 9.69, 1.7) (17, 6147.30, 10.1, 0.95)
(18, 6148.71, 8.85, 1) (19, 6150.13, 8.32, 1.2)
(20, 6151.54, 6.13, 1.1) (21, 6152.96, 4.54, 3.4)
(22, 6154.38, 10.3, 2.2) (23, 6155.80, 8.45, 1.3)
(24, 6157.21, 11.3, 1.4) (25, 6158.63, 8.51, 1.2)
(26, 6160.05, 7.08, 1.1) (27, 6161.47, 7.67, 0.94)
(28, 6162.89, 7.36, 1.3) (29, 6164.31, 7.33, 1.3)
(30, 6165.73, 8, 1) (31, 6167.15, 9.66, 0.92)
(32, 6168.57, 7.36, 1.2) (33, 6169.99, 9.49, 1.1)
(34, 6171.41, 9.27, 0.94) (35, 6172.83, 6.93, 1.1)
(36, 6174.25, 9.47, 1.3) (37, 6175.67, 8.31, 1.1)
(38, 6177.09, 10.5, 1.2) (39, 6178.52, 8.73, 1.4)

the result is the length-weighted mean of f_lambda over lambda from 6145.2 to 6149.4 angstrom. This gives 9.55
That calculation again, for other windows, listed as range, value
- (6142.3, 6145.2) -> 8.8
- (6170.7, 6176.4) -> 8.51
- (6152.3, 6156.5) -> 7.79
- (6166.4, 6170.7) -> 8.83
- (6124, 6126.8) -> 9.57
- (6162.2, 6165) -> 7.34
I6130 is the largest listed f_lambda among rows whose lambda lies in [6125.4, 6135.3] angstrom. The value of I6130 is 11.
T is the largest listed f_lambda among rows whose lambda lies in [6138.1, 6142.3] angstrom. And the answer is 9.35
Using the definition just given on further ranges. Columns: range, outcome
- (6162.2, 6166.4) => 8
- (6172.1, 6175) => 9.47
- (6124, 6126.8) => 9.75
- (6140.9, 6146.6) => 9.69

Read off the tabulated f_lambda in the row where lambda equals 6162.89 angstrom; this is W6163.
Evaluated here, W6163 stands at 7.36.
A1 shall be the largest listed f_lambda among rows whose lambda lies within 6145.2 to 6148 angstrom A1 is 10.1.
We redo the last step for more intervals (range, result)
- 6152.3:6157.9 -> 11.3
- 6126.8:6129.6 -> 9.59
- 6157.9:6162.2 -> 8.51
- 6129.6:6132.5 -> 9.93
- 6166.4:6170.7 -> 9.66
